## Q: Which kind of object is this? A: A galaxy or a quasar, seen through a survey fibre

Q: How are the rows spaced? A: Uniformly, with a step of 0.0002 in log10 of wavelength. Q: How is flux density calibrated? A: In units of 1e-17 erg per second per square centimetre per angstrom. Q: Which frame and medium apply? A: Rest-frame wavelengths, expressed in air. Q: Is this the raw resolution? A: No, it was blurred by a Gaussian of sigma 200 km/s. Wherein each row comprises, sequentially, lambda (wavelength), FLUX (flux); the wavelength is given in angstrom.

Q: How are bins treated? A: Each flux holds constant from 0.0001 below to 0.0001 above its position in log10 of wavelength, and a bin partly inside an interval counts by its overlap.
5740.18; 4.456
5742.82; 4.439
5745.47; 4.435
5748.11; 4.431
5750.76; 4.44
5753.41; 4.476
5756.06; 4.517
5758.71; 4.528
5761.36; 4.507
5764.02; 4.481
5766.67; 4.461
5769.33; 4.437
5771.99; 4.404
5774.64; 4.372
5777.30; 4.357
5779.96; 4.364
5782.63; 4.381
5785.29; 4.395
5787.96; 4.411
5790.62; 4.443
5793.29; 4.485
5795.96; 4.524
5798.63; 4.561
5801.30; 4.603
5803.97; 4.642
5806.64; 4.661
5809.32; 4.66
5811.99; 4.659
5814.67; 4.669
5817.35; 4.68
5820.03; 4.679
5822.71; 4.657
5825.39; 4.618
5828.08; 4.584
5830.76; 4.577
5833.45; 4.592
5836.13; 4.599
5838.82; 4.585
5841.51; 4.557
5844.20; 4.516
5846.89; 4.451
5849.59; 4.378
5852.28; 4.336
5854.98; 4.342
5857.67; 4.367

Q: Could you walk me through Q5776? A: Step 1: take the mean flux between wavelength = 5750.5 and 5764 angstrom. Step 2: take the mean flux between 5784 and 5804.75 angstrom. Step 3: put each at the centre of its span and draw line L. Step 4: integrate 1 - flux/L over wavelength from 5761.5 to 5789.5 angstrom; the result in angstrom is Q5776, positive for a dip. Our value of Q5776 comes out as 0.6 angstrom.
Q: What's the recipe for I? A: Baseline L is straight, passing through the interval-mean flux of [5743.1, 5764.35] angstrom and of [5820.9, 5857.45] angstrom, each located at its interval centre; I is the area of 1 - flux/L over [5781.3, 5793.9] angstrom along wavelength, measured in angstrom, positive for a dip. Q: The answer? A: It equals 0.2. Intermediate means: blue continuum 4.47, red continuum 4.52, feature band 4.42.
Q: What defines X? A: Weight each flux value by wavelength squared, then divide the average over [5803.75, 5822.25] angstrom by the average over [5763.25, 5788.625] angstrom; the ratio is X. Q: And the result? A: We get 1.07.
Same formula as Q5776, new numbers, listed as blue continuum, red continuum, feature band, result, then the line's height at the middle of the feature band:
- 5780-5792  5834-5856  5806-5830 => -1.1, 4.44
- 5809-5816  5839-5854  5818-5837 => -0.2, 4.57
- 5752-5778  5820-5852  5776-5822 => -0.4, 4.5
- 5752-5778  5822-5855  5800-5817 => -0.6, 4.5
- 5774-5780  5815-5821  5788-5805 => -0.1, 4.51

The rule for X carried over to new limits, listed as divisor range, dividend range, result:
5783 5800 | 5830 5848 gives 1.04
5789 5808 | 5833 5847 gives 1.01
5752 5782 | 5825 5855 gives 1.04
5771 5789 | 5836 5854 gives 1.04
